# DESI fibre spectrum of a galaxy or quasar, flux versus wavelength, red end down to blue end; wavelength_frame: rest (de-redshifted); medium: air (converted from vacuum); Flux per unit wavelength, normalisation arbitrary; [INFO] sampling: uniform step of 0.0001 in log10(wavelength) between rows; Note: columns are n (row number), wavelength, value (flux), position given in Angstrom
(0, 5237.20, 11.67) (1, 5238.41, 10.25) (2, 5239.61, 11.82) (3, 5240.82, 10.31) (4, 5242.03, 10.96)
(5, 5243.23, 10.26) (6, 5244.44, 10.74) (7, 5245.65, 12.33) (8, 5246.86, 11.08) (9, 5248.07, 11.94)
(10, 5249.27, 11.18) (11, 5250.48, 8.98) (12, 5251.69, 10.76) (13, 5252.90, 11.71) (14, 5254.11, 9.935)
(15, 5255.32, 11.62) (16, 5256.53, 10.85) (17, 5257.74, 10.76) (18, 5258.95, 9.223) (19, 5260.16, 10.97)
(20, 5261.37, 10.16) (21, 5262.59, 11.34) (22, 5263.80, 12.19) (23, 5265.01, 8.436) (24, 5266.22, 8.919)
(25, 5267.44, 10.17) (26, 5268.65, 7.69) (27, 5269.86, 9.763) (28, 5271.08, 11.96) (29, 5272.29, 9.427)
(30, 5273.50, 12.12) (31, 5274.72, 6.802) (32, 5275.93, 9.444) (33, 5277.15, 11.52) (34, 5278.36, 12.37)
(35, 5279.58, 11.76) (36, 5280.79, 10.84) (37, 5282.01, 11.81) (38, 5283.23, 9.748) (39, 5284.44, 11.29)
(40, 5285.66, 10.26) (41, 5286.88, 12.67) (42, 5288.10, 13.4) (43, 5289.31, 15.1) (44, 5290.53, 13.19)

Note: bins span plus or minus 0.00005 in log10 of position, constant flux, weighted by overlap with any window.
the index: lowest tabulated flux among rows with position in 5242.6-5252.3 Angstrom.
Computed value 8.98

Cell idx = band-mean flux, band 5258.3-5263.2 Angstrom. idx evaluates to 10.4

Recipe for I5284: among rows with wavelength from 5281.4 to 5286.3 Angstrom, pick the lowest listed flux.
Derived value 9.748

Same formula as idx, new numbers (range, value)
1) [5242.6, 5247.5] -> 11.1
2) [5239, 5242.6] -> 11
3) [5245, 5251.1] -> 11.1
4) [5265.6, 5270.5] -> 9.14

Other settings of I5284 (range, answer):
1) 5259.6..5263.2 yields 10.16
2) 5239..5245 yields 10.26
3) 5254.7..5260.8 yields 9.223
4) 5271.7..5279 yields 6.802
